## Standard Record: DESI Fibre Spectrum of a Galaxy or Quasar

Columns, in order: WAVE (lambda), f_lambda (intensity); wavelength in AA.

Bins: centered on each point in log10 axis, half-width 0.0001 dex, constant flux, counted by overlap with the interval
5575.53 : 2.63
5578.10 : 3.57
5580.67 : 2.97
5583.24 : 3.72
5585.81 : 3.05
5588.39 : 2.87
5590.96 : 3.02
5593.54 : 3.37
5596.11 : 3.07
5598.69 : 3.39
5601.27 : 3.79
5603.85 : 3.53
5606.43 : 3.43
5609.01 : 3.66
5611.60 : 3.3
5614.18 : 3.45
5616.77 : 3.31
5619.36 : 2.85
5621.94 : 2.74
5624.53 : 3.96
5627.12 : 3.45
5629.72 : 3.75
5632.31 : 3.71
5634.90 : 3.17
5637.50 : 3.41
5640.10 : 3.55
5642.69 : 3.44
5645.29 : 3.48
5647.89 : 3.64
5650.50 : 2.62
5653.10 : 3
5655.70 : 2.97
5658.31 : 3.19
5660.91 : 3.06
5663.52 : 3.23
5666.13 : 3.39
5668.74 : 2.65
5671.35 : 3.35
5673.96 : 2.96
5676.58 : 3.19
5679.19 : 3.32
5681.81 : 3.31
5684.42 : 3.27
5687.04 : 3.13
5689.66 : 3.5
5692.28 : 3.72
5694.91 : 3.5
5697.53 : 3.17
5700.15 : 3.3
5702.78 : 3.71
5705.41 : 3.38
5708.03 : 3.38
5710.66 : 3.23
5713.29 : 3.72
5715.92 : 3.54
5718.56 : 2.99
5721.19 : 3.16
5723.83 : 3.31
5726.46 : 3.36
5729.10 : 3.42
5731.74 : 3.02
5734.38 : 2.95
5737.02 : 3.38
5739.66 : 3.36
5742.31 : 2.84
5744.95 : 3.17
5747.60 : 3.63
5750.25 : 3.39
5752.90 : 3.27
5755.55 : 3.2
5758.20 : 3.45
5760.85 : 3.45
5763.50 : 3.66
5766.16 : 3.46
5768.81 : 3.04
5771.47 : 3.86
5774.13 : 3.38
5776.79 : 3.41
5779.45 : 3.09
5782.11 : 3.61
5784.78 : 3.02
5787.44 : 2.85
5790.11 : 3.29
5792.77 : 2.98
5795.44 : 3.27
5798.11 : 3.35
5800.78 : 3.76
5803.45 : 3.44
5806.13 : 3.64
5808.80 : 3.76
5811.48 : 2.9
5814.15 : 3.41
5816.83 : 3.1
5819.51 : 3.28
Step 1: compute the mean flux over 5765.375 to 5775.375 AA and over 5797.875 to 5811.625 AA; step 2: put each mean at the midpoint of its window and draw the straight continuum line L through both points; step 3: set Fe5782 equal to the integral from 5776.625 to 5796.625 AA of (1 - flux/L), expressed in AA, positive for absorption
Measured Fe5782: 1.75 AA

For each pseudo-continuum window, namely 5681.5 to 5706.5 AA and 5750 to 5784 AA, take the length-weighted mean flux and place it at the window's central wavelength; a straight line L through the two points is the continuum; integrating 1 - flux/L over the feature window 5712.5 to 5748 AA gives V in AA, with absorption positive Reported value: 1.5 AA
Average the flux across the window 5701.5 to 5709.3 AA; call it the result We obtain 3.49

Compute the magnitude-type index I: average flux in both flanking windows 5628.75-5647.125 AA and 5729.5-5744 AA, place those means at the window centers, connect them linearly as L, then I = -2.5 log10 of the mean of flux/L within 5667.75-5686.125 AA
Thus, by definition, 0.07 mag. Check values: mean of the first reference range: 3.5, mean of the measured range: 3.16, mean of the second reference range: 3.13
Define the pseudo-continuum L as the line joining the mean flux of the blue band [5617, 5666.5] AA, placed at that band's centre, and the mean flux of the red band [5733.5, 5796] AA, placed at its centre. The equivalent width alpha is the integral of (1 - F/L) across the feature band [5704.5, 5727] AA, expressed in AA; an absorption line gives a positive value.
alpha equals -0.3 AA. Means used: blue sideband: 3.29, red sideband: 3.29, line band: 3.34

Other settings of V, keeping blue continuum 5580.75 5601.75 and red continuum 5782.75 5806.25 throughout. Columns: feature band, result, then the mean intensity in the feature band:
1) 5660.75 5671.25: 0.5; 3.11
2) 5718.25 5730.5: 0.0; 3.27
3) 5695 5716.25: -1.1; 3.43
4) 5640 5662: 0.4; 3.2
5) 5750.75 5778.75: -1.2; 3.41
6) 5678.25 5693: -0.5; 3.36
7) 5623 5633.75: -1.4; 3.69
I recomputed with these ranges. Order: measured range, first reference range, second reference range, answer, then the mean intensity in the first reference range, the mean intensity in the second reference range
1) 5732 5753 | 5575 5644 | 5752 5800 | 0.03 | 3.35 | 3.32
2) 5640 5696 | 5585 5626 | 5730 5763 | 0.02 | 3.3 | 3.27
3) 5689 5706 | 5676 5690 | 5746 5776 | -0.05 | 3.28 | 3.43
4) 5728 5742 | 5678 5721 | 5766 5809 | 0.06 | 3.38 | 3.35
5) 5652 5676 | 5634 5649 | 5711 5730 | 0.11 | 3.45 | 3.35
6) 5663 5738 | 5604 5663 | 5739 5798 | 0.01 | 3.33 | 3.3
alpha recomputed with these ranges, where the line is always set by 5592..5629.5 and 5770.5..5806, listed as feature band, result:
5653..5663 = 0.9 AA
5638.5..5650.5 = -0.2 AA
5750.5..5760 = 0.1 AA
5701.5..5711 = -0.2 AA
